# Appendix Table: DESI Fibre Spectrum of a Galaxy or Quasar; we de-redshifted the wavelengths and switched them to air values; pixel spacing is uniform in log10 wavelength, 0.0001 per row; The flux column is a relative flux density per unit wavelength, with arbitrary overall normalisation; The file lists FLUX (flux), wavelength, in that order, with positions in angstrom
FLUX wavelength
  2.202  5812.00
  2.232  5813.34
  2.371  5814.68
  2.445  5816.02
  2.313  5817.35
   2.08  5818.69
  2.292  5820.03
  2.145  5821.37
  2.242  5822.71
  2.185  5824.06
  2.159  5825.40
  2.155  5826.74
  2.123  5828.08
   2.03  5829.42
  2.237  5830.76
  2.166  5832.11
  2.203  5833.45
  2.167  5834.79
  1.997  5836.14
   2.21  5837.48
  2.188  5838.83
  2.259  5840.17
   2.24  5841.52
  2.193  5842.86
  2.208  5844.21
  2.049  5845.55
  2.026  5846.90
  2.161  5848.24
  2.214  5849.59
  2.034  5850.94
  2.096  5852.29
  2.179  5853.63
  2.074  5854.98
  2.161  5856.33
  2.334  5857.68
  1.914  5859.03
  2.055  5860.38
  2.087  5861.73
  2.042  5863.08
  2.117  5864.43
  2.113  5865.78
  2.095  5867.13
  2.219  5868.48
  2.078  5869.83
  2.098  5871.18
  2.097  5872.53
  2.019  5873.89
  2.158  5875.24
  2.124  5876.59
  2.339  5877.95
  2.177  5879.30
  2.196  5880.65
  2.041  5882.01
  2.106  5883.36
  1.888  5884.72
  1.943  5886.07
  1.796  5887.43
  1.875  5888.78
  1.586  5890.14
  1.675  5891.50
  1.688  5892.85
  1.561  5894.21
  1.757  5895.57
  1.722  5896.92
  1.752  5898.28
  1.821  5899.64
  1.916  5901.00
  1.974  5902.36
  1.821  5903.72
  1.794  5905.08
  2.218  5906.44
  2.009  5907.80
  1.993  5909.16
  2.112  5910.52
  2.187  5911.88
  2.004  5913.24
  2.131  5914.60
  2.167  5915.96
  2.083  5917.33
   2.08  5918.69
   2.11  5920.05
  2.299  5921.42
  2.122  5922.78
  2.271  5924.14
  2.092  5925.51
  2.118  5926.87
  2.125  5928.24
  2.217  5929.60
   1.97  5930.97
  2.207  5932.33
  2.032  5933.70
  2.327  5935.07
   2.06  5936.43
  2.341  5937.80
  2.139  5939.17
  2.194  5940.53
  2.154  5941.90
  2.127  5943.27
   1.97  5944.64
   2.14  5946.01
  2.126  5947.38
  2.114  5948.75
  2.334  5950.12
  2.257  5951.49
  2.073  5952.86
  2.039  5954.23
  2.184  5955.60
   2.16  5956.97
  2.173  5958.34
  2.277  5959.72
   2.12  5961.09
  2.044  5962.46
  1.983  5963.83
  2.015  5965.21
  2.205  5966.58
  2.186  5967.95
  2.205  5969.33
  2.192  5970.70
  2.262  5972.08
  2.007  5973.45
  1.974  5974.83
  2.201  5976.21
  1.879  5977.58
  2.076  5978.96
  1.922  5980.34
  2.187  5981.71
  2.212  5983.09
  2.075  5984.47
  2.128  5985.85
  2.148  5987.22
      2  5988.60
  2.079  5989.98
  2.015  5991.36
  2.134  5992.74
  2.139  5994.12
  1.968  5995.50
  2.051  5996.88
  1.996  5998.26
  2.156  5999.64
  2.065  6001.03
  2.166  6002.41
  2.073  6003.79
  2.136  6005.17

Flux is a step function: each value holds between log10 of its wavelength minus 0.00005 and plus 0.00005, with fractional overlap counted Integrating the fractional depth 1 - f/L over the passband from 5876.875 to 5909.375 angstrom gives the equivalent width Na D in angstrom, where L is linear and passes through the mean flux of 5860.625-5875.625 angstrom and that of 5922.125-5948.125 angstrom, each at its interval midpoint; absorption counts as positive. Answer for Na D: 3.3 angstrom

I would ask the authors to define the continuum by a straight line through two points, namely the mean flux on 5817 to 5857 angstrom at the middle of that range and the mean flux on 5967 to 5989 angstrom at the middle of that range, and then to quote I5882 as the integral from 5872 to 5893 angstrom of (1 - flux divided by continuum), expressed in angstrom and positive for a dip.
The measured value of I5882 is 1.5 angstrom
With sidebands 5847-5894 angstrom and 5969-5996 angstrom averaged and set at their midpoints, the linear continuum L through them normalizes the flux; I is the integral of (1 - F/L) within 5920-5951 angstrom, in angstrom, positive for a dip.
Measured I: -1.3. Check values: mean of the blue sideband 2.05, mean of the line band 2.16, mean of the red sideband 2.09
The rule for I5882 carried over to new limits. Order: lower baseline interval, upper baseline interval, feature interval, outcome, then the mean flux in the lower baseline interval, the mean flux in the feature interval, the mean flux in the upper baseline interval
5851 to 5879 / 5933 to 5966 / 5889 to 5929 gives 3.0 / 2.12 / 1.97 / 2.14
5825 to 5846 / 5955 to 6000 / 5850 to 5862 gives 0.3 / 2.16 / 2.11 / 2.1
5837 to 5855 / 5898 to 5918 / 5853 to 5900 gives 1.9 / 2.15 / 2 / 2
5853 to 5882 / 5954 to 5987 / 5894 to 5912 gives 1.9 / 2.12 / 1.9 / 2.11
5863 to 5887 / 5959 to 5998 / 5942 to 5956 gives -0.3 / 2.1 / 2.14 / 2.09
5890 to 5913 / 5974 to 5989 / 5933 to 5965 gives -2.5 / 1.87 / 2.14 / 2.07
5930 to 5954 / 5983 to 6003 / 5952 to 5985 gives 0.1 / 2.15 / 2.11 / 2.08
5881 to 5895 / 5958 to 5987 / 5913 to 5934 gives -2.0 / 1.82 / 2.13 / 2.11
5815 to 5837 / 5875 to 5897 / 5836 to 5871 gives -1.1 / 2.19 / 2.13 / 1.92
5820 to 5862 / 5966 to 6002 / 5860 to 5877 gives 0.3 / 2.15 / 2.1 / 2.09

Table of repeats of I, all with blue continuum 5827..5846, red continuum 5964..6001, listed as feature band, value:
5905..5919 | 0.3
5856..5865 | 0.2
